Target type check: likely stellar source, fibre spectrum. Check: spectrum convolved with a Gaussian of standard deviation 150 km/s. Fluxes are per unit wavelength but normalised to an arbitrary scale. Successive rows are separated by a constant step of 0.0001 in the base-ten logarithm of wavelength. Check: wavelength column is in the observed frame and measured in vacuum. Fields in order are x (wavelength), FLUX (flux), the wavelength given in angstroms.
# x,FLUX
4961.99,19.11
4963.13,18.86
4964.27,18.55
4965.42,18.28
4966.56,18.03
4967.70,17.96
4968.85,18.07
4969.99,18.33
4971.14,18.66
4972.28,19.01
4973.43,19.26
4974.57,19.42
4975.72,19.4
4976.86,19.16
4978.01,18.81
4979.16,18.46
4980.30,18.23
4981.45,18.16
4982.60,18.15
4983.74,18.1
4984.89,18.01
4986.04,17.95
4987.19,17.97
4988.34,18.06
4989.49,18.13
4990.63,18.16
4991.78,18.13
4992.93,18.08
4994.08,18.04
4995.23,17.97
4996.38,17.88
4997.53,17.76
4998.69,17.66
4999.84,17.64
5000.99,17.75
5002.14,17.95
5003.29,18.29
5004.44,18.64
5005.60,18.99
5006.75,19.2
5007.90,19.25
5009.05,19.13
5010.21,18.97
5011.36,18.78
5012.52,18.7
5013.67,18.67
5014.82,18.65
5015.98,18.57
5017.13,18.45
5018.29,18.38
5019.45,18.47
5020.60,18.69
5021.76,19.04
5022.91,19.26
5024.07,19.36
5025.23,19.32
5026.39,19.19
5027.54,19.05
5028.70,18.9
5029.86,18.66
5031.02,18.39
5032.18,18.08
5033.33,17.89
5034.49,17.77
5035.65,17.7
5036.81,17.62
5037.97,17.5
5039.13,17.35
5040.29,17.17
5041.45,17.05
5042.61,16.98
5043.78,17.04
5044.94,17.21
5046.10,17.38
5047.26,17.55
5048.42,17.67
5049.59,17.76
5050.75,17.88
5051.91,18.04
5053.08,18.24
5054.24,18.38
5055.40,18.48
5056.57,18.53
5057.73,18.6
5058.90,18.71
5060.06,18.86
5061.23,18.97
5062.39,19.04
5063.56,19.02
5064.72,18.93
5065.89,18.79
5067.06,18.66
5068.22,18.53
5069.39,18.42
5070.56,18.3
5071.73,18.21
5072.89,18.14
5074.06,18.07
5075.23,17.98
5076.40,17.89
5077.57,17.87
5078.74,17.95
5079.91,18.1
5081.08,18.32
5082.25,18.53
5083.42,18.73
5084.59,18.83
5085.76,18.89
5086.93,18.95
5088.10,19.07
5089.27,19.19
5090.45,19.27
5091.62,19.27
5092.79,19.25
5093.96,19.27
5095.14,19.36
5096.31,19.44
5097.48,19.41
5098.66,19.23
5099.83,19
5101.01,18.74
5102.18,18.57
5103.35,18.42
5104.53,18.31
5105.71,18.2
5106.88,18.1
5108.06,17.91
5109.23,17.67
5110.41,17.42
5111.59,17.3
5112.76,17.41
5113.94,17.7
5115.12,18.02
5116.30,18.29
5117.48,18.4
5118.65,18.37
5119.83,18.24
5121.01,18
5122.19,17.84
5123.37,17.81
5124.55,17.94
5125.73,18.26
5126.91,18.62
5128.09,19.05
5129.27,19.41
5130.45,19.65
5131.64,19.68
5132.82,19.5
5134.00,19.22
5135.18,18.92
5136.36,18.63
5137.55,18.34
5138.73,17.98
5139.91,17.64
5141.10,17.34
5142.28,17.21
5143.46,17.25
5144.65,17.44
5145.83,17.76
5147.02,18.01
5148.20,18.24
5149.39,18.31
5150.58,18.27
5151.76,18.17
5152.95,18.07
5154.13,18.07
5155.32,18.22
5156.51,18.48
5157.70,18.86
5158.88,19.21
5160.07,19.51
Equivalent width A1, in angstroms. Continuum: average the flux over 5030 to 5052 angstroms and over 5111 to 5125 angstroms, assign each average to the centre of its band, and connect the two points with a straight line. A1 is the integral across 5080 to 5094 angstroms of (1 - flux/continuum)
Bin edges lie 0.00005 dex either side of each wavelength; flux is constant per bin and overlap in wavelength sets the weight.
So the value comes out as -0.88 angstroms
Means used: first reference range 17.6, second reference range 17.9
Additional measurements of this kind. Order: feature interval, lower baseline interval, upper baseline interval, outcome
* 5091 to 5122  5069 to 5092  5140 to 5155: -0.32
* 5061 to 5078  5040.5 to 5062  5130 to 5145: -0.38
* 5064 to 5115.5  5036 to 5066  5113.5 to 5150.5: -0.99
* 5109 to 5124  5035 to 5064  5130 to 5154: 0.24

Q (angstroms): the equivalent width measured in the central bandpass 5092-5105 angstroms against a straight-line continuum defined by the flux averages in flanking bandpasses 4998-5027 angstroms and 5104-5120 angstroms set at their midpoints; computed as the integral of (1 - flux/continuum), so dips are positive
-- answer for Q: -0.7 angstroms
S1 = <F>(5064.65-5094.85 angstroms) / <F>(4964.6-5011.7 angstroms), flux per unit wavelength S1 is 1.01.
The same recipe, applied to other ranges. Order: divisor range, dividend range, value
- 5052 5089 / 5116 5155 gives 0.99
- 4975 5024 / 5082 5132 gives 1.01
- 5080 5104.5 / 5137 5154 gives 0.94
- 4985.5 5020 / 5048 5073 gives 1.01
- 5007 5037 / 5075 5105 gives 1.01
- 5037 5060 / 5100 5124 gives 1.01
